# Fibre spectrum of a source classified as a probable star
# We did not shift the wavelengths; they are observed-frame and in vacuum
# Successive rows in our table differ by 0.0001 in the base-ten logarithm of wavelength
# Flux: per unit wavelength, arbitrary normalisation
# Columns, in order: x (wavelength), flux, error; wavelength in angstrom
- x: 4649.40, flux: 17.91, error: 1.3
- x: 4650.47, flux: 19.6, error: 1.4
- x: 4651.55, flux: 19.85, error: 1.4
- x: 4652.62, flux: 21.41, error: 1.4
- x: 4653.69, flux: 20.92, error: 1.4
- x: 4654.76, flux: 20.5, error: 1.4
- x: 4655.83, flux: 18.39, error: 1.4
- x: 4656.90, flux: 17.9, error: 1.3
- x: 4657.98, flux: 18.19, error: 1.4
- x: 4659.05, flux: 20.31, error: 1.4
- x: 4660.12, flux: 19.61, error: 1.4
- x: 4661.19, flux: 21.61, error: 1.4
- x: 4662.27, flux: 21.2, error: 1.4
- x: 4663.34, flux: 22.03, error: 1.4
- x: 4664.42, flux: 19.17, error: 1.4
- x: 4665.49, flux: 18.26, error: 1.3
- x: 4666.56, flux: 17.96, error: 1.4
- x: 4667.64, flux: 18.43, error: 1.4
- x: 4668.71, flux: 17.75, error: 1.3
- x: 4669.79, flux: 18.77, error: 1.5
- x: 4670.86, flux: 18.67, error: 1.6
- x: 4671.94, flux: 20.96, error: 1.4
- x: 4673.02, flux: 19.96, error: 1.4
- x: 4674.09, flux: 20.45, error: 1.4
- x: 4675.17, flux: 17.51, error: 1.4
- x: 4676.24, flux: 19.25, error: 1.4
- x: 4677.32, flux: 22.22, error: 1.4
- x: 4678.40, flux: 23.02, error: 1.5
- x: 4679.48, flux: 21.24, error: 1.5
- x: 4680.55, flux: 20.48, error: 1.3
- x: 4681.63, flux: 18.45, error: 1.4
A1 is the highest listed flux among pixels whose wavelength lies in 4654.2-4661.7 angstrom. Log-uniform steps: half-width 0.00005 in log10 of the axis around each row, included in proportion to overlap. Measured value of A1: 21.61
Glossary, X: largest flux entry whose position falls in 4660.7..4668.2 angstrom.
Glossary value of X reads 22.03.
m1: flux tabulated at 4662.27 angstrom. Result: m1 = 21.2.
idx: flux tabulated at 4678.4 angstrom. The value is 23.02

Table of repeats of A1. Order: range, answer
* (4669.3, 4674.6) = 20.96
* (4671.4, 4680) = 23.02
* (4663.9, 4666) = 19.17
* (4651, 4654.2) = 21.41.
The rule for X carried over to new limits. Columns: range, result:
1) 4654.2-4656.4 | 20.5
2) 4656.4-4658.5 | 18.19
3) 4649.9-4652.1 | 19.85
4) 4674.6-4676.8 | 19.25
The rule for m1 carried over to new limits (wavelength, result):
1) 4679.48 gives 21.24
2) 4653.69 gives 20.92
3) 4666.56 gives 17.96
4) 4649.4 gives 17.91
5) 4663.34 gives 22.03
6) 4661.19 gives 21.61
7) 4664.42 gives 19.17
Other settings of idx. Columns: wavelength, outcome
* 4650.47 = 19.6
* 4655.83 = 18.39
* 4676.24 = 19.25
